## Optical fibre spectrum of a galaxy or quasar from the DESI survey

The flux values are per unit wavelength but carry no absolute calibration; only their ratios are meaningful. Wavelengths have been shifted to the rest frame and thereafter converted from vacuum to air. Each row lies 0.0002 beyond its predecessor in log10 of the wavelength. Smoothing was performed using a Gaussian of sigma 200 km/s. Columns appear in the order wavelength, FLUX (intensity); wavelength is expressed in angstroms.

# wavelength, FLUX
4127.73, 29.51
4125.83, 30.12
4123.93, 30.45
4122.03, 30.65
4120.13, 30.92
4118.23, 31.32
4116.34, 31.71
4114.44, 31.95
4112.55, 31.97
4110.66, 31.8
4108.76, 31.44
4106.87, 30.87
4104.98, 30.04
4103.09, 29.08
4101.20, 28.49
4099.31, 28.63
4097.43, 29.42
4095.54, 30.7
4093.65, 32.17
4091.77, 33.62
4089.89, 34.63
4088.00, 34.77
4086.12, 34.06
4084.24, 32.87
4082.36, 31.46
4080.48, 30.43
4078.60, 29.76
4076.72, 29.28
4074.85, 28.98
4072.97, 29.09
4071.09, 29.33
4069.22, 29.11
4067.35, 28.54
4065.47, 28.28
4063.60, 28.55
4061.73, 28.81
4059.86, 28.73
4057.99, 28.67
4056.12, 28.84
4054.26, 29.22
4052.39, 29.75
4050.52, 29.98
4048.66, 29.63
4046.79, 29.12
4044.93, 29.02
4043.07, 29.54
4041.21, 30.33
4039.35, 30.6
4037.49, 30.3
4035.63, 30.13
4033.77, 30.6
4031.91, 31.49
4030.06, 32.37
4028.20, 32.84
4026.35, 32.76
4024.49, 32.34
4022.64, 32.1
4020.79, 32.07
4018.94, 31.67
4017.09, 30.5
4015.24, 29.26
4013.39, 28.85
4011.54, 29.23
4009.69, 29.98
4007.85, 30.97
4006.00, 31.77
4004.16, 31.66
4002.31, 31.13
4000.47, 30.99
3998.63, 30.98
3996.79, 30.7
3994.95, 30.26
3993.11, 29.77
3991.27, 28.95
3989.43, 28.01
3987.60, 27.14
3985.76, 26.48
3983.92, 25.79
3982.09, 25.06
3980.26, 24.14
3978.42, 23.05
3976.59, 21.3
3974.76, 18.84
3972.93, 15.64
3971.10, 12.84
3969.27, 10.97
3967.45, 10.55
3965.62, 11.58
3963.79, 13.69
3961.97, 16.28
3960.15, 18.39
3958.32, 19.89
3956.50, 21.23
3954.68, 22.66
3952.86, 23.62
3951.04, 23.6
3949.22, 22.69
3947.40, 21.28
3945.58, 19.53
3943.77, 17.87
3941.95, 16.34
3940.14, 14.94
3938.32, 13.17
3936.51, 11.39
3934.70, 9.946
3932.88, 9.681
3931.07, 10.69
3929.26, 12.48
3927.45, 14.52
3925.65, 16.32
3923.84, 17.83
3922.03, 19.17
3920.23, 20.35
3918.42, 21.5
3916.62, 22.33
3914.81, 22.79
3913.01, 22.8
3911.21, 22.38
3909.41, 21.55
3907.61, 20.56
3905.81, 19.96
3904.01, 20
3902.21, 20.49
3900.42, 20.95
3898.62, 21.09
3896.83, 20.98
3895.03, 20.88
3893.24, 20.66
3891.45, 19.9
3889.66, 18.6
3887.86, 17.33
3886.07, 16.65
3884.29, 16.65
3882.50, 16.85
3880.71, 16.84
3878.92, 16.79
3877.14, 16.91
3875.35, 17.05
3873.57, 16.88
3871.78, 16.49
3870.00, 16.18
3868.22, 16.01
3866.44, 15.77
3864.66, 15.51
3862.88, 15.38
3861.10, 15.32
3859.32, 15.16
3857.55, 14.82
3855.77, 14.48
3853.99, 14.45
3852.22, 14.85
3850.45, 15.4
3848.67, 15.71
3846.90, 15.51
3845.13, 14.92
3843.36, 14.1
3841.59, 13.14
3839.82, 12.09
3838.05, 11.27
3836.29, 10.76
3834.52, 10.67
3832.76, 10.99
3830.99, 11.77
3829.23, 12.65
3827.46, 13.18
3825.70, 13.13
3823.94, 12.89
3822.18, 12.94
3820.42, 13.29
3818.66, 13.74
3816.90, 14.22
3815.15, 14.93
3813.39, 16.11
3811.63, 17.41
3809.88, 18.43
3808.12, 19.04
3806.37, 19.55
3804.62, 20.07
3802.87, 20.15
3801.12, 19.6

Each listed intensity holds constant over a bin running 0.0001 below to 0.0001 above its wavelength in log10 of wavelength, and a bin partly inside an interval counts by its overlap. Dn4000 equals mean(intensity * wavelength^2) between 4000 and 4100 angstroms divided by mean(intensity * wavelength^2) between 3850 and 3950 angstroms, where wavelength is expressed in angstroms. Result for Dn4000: 1.89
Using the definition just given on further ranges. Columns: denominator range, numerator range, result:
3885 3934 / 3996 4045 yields 1.73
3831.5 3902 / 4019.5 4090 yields 2.08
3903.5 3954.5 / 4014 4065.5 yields 1.76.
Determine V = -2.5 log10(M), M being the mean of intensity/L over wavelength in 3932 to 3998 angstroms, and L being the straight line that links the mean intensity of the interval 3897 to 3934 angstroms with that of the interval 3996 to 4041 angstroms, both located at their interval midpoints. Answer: 0.24 mag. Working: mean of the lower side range 18.9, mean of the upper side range 31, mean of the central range 20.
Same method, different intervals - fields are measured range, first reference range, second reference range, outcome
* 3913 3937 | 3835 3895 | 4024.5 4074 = 0.23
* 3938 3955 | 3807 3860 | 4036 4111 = 0.11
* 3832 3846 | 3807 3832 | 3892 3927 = 0.28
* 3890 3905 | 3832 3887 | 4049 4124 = -0.17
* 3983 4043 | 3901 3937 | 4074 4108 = -0.21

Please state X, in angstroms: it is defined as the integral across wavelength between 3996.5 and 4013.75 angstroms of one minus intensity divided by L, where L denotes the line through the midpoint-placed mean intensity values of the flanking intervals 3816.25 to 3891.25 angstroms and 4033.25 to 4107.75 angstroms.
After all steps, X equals -3.5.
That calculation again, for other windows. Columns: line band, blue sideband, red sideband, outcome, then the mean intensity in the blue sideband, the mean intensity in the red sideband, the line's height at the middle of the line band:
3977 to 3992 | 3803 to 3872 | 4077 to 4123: -1.2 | 14.7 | 31.3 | 24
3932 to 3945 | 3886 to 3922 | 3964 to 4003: 5.0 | 20.6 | 23.3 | 21.8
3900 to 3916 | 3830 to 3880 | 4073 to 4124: -2.7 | 14.6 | 31.1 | 18.2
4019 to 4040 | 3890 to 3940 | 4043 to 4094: -3.4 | 18.3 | 30.2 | 27.2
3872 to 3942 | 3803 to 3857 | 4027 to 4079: 6.1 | 14.5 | 29.7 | 19.7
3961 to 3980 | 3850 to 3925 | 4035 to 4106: 6.3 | 18.3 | 30.1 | 23.6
